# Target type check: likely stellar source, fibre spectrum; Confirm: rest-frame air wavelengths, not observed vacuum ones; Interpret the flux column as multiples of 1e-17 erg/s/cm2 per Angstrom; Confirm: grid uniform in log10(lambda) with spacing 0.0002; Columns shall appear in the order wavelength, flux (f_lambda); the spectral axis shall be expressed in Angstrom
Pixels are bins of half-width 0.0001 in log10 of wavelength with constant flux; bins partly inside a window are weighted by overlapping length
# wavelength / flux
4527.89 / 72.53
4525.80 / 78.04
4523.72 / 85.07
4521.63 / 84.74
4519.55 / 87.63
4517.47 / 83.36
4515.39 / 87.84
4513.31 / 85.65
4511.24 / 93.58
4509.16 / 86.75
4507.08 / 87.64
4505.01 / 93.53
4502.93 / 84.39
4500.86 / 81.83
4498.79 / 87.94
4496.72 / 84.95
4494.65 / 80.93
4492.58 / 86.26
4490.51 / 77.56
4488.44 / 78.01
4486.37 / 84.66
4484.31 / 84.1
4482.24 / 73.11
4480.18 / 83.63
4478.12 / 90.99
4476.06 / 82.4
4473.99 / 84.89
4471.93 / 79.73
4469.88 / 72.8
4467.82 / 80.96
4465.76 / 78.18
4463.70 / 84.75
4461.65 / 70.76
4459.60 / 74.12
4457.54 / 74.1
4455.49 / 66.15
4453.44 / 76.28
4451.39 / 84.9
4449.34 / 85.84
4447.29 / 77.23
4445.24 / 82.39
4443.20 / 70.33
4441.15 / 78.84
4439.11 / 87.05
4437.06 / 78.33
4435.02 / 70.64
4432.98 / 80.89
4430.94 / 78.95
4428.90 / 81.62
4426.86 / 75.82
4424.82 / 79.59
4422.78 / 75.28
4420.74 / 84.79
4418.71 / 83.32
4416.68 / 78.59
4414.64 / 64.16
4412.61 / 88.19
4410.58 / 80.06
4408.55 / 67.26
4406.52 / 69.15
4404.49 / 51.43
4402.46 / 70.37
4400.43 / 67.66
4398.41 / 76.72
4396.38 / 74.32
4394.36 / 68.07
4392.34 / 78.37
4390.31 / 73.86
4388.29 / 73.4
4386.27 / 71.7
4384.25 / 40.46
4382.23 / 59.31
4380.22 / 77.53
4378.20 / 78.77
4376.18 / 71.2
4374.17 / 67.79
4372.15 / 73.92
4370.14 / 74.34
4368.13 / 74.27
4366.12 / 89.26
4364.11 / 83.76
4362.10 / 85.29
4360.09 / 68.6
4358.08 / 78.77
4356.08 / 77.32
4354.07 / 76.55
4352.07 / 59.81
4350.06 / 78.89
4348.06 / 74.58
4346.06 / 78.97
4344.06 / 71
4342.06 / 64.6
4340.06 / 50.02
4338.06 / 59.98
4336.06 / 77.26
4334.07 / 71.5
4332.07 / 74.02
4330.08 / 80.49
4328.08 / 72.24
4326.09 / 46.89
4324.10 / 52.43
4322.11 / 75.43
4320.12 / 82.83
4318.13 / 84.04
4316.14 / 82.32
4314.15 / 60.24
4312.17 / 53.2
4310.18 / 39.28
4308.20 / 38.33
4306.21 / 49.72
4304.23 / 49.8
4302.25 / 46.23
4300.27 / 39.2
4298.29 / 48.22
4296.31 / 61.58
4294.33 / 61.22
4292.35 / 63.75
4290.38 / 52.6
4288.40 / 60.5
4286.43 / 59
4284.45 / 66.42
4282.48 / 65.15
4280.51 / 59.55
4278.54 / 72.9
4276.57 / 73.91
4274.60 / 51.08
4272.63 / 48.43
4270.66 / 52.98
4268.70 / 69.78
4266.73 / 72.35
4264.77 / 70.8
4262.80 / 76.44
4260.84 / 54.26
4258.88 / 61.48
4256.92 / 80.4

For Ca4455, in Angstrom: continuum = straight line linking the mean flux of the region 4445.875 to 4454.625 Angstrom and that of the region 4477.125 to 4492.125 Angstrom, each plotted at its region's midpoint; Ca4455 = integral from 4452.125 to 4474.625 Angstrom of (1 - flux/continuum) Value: 1.3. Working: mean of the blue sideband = 80.8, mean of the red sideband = 81.9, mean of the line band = 76.6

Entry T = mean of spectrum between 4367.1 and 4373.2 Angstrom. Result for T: 74.2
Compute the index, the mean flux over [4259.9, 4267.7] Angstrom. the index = 68.5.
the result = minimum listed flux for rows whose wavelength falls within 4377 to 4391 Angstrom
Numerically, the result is 40.46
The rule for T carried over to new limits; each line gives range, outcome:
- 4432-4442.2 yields 79.1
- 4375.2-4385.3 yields 65.4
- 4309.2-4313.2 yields 46.4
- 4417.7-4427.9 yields 79.7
